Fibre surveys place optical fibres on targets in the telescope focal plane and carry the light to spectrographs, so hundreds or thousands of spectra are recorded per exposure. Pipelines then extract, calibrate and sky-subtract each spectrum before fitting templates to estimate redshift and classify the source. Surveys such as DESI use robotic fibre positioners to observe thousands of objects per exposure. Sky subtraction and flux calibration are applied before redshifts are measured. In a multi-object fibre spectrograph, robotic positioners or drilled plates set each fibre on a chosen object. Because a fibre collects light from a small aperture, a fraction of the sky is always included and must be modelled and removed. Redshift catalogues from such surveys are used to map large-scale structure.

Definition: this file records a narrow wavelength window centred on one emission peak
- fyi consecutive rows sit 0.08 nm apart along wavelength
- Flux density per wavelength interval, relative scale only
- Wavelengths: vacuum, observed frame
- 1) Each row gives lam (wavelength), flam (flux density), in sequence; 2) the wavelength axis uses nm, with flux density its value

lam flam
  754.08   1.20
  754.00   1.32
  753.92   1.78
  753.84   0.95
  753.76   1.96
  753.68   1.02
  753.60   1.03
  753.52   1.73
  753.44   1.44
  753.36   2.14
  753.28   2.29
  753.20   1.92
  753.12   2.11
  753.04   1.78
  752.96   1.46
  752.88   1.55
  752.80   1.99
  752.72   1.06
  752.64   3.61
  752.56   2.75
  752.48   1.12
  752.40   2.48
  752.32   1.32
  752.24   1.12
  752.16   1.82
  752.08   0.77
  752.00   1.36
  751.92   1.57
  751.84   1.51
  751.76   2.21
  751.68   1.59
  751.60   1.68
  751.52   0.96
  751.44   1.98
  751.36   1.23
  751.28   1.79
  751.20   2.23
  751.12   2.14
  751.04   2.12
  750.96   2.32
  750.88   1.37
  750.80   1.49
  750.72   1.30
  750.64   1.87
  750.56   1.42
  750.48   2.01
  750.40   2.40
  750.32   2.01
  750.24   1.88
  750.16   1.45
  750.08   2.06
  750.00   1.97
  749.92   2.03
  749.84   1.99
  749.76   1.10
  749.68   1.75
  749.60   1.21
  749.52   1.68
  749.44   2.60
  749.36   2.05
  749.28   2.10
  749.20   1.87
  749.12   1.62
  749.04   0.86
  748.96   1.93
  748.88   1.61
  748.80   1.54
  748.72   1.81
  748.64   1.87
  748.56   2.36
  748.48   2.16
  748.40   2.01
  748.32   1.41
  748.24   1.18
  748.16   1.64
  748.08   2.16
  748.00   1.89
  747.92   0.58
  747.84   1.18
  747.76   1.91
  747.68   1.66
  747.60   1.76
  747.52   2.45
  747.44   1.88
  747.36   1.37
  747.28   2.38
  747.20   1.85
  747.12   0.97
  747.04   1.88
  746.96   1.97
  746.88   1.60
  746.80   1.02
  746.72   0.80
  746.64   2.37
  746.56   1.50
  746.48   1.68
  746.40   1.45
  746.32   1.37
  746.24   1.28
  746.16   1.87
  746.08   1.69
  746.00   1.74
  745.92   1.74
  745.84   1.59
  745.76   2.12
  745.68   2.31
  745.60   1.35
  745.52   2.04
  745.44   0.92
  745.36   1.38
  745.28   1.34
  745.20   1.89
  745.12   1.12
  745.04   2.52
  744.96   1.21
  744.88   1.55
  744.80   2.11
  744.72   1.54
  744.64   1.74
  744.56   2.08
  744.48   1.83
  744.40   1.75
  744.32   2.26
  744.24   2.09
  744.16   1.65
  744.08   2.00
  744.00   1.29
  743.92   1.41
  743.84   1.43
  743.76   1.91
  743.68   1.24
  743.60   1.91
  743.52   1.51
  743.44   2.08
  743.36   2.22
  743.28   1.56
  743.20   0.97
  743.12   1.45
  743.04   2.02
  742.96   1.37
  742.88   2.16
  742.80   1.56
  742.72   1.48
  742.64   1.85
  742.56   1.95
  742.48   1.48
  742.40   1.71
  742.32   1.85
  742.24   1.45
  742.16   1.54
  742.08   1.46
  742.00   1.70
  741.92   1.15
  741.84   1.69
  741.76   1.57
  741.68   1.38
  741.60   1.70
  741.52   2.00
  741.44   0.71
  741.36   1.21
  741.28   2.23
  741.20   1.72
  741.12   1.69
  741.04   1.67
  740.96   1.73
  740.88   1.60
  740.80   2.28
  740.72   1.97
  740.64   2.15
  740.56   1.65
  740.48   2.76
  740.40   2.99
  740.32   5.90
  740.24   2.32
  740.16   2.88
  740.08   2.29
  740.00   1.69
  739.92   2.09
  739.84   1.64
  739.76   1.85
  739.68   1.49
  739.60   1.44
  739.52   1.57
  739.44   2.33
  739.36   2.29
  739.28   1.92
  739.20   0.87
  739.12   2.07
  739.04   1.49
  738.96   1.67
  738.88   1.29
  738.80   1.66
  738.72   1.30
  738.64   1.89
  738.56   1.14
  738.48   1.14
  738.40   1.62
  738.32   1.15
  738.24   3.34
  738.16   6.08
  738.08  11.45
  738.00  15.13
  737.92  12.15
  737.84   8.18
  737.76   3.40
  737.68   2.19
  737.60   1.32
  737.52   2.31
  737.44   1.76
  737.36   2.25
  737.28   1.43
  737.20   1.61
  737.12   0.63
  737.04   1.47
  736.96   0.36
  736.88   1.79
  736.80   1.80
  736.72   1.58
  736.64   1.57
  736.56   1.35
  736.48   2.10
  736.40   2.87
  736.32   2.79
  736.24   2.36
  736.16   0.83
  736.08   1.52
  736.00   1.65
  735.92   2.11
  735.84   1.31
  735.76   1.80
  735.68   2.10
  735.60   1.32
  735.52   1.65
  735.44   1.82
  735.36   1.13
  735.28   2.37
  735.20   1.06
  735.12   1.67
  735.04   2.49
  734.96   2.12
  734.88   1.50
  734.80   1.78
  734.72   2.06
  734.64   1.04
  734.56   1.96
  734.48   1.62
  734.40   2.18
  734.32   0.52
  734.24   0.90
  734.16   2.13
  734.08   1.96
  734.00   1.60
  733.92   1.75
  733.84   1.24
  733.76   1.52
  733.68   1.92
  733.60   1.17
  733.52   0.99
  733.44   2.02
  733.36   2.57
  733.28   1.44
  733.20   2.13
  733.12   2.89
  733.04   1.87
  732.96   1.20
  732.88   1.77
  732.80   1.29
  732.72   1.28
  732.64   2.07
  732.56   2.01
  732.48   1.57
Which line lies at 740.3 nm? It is [N II]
